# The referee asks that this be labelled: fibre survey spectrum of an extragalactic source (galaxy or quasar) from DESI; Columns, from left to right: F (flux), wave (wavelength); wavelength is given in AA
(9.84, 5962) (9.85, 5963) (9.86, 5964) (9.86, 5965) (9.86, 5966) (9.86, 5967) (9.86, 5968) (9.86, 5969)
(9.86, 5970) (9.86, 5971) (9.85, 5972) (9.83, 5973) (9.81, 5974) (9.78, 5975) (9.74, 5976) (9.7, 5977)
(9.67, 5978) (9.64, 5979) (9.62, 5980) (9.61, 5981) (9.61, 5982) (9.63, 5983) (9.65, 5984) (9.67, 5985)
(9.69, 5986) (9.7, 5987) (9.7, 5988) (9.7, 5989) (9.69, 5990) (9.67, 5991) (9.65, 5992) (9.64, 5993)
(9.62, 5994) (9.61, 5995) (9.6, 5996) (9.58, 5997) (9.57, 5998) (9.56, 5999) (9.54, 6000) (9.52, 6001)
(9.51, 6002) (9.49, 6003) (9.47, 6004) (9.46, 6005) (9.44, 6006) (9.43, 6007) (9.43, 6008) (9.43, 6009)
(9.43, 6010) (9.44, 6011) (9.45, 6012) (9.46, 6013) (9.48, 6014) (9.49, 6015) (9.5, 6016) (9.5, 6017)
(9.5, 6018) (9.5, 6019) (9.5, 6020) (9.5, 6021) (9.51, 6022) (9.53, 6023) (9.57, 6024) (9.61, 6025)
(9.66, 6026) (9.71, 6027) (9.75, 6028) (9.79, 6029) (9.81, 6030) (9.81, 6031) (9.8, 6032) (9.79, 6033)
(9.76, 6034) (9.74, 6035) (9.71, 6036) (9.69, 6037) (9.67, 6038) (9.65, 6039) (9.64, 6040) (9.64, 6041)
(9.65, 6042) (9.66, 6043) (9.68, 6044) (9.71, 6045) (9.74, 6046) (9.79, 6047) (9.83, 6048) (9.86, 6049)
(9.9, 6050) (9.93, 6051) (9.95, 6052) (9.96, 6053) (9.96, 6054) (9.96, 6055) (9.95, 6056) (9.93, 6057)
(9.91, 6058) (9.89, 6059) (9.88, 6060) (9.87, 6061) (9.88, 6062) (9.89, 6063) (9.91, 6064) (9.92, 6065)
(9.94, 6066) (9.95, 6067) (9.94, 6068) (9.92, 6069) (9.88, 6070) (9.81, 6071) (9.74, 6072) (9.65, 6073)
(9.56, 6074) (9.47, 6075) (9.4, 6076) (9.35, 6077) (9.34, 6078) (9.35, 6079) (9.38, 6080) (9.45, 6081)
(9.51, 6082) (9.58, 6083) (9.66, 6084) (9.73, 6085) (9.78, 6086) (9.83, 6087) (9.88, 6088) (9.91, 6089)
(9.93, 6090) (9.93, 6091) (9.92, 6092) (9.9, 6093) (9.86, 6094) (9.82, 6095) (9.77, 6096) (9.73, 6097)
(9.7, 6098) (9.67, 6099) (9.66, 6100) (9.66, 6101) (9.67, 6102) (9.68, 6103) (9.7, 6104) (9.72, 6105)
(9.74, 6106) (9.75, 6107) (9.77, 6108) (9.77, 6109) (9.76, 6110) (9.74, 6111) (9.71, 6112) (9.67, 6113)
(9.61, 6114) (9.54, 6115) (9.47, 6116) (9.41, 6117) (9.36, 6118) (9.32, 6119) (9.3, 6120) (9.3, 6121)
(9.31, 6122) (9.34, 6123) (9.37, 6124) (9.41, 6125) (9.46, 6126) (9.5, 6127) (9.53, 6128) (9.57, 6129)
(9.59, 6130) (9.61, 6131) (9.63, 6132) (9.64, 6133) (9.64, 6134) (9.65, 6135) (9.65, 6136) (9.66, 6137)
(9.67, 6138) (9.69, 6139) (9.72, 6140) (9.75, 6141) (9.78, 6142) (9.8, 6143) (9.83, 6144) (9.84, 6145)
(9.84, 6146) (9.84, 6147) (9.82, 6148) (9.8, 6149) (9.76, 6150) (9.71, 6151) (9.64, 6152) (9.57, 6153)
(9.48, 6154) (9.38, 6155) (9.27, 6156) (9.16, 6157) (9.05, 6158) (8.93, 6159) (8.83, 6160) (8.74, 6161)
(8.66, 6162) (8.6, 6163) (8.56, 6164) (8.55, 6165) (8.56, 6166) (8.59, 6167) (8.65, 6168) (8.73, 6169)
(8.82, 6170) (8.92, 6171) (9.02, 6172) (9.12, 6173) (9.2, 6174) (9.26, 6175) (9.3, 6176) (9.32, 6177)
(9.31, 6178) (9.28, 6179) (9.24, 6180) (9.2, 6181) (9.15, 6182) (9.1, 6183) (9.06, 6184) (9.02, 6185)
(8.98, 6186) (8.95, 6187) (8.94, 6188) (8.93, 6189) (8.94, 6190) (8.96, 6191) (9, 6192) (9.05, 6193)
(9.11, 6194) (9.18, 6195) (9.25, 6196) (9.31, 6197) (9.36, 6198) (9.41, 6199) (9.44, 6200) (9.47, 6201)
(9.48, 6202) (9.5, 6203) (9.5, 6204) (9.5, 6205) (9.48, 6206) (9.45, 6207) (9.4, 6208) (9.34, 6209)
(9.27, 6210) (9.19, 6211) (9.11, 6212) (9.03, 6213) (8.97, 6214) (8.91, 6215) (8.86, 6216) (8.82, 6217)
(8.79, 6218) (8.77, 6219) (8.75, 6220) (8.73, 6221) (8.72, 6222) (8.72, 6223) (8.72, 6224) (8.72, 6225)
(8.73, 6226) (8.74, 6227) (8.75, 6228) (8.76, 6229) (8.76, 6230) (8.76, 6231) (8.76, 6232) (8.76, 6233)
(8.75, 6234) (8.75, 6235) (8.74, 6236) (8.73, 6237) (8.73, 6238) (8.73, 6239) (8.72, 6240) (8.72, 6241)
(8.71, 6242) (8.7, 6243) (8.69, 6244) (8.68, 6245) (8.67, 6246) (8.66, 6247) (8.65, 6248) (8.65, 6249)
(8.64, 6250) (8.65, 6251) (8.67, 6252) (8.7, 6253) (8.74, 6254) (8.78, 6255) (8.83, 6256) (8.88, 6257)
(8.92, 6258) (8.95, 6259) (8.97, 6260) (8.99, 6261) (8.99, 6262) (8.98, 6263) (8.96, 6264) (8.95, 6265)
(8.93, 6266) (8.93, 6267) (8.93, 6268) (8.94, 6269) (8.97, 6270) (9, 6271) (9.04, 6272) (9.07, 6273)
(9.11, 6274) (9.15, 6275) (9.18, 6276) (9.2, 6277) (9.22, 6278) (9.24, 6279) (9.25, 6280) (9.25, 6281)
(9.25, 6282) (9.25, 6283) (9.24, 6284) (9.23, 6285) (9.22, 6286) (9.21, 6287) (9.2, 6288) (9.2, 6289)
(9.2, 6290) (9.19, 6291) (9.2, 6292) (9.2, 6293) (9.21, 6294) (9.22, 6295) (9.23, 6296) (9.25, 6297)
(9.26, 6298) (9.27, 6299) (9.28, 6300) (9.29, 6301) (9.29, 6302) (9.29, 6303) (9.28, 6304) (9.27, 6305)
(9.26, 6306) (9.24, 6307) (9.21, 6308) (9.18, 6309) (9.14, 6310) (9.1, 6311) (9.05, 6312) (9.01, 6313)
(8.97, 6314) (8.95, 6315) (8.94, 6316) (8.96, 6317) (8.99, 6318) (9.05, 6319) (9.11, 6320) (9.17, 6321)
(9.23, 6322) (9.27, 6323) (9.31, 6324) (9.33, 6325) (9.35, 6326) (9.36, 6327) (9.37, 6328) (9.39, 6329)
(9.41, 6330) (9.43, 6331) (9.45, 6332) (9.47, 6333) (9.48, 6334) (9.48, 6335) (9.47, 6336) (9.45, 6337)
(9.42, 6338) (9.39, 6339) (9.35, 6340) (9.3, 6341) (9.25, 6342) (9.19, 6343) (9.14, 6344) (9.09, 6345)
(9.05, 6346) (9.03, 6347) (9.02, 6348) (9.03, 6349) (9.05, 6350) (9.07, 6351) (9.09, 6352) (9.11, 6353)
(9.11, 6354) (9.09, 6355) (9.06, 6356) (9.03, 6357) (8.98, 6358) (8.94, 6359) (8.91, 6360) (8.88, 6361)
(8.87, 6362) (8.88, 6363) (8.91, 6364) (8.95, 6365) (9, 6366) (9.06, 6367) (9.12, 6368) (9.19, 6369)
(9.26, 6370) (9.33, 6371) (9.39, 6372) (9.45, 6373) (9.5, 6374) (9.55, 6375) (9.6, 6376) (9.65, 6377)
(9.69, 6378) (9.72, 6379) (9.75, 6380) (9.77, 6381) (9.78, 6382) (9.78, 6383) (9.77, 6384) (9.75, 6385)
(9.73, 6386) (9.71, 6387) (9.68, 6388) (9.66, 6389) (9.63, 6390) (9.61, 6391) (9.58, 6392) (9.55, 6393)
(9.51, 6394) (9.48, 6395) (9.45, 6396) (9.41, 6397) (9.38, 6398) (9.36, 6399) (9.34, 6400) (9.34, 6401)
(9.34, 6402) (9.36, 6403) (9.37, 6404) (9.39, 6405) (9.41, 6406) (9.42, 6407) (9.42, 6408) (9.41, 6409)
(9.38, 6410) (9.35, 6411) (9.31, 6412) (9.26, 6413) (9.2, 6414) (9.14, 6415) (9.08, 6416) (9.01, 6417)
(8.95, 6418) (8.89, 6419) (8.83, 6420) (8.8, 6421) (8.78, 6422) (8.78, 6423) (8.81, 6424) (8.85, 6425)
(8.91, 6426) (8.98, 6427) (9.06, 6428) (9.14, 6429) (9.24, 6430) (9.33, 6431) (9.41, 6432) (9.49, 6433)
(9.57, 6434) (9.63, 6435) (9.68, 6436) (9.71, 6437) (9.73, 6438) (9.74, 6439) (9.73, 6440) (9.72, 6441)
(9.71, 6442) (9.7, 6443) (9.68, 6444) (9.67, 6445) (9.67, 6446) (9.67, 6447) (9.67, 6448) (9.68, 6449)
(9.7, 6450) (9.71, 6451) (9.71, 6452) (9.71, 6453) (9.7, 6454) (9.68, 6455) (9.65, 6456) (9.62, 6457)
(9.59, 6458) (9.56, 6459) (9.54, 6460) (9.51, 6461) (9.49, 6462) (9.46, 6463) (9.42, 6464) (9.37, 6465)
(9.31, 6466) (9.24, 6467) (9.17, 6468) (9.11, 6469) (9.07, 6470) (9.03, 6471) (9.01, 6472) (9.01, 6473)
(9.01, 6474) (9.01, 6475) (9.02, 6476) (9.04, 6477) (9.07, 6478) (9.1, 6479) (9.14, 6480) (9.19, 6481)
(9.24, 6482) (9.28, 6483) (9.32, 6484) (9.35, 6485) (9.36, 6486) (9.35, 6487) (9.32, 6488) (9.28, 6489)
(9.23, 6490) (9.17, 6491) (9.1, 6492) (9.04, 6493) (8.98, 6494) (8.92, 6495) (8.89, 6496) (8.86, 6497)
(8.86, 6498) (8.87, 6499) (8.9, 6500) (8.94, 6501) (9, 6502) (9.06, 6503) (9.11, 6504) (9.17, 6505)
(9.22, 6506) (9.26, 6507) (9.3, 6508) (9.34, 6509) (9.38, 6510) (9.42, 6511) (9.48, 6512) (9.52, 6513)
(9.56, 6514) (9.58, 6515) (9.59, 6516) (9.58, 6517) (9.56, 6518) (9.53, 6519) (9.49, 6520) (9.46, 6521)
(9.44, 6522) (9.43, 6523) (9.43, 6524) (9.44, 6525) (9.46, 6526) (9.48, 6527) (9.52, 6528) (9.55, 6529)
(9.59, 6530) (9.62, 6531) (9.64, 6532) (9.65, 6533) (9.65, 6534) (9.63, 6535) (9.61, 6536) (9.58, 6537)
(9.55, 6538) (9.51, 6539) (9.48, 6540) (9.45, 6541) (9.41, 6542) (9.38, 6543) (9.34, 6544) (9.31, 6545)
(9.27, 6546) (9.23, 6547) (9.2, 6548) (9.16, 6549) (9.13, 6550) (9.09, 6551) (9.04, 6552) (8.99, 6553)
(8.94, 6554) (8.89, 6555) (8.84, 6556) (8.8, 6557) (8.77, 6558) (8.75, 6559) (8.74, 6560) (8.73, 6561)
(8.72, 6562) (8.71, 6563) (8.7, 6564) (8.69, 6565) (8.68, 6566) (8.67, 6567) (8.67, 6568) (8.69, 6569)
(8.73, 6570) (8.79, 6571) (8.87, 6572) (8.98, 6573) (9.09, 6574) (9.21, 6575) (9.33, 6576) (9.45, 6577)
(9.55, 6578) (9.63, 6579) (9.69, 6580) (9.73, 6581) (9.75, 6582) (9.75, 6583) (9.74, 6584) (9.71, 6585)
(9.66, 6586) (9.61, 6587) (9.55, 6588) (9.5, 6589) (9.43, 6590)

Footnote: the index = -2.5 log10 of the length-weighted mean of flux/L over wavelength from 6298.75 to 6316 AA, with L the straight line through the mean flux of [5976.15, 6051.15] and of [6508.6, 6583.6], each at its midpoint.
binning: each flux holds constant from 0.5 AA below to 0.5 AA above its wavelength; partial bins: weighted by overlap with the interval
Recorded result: 0.03 mag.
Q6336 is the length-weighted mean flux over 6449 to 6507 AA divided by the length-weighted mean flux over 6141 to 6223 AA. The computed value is 1.01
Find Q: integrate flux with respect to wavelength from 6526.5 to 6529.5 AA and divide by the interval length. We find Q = 9.52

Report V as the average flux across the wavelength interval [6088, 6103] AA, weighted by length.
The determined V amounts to 9.79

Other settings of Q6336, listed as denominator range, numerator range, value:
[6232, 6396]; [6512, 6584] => 1.01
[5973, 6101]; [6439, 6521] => 0.96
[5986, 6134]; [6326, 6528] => 0.97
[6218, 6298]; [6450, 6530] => 1.04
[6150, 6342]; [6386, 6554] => 1.03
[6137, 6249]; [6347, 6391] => 1.02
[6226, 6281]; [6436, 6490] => 1.06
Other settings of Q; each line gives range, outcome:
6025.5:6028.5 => 9.71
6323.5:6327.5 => 9.34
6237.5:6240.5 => 8.73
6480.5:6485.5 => 9.28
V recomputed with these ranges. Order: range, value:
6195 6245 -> 8.98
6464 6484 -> 9.14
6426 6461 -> 9.57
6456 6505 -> 9.18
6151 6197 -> 9.04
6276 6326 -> 9.19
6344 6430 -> 9.26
